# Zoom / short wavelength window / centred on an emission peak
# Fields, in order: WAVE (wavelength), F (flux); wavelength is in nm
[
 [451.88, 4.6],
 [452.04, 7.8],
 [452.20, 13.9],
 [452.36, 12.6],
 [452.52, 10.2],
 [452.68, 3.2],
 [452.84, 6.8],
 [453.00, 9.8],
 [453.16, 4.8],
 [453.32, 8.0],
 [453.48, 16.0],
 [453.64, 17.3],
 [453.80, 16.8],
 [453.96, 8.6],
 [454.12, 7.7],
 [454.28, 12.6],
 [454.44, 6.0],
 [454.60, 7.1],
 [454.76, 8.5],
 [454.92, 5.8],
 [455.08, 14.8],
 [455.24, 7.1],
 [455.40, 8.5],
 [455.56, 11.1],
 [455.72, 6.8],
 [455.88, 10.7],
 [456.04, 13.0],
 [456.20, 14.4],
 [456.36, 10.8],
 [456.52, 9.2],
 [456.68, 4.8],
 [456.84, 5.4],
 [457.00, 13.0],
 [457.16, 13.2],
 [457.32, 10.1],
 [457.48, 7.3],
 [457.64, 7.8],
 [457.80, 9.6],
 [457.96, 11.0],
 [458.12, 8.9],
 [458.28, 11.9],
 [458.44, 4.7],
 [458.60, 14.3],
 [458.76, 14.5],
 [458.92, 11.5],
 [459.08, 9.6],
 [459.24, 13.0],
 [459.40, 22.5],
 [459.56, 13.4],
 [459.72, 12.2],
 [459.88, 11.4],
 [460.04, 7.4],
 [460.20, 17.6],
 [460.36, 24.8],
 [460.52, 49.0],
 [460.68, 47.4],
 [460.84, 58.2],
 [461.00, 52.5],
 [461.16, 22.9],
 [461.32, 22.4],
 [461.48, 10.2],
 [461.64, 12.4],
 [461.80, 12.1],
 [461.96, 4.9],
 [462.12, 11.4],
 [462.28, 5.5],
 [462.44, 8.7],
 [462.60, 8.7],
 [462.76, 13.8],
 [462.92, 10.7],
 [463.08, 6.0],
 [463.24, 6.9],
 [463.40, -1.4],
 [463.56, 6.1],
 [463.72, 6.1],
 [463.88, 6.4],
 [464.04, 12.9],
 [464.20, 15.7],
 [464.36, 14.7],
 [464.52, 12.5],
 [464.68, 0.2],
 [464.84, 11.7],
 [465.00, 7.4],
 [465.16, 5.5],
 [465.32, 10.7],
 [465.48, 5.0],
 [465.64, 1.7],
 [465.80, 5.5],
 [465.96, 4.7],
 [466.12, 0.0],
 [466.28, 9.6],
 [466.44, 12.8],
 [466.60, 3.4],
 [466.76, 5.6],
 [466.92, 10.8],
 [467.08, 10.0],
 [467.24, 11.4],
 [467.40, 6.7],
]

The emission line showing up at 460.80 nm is [O II] 3727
